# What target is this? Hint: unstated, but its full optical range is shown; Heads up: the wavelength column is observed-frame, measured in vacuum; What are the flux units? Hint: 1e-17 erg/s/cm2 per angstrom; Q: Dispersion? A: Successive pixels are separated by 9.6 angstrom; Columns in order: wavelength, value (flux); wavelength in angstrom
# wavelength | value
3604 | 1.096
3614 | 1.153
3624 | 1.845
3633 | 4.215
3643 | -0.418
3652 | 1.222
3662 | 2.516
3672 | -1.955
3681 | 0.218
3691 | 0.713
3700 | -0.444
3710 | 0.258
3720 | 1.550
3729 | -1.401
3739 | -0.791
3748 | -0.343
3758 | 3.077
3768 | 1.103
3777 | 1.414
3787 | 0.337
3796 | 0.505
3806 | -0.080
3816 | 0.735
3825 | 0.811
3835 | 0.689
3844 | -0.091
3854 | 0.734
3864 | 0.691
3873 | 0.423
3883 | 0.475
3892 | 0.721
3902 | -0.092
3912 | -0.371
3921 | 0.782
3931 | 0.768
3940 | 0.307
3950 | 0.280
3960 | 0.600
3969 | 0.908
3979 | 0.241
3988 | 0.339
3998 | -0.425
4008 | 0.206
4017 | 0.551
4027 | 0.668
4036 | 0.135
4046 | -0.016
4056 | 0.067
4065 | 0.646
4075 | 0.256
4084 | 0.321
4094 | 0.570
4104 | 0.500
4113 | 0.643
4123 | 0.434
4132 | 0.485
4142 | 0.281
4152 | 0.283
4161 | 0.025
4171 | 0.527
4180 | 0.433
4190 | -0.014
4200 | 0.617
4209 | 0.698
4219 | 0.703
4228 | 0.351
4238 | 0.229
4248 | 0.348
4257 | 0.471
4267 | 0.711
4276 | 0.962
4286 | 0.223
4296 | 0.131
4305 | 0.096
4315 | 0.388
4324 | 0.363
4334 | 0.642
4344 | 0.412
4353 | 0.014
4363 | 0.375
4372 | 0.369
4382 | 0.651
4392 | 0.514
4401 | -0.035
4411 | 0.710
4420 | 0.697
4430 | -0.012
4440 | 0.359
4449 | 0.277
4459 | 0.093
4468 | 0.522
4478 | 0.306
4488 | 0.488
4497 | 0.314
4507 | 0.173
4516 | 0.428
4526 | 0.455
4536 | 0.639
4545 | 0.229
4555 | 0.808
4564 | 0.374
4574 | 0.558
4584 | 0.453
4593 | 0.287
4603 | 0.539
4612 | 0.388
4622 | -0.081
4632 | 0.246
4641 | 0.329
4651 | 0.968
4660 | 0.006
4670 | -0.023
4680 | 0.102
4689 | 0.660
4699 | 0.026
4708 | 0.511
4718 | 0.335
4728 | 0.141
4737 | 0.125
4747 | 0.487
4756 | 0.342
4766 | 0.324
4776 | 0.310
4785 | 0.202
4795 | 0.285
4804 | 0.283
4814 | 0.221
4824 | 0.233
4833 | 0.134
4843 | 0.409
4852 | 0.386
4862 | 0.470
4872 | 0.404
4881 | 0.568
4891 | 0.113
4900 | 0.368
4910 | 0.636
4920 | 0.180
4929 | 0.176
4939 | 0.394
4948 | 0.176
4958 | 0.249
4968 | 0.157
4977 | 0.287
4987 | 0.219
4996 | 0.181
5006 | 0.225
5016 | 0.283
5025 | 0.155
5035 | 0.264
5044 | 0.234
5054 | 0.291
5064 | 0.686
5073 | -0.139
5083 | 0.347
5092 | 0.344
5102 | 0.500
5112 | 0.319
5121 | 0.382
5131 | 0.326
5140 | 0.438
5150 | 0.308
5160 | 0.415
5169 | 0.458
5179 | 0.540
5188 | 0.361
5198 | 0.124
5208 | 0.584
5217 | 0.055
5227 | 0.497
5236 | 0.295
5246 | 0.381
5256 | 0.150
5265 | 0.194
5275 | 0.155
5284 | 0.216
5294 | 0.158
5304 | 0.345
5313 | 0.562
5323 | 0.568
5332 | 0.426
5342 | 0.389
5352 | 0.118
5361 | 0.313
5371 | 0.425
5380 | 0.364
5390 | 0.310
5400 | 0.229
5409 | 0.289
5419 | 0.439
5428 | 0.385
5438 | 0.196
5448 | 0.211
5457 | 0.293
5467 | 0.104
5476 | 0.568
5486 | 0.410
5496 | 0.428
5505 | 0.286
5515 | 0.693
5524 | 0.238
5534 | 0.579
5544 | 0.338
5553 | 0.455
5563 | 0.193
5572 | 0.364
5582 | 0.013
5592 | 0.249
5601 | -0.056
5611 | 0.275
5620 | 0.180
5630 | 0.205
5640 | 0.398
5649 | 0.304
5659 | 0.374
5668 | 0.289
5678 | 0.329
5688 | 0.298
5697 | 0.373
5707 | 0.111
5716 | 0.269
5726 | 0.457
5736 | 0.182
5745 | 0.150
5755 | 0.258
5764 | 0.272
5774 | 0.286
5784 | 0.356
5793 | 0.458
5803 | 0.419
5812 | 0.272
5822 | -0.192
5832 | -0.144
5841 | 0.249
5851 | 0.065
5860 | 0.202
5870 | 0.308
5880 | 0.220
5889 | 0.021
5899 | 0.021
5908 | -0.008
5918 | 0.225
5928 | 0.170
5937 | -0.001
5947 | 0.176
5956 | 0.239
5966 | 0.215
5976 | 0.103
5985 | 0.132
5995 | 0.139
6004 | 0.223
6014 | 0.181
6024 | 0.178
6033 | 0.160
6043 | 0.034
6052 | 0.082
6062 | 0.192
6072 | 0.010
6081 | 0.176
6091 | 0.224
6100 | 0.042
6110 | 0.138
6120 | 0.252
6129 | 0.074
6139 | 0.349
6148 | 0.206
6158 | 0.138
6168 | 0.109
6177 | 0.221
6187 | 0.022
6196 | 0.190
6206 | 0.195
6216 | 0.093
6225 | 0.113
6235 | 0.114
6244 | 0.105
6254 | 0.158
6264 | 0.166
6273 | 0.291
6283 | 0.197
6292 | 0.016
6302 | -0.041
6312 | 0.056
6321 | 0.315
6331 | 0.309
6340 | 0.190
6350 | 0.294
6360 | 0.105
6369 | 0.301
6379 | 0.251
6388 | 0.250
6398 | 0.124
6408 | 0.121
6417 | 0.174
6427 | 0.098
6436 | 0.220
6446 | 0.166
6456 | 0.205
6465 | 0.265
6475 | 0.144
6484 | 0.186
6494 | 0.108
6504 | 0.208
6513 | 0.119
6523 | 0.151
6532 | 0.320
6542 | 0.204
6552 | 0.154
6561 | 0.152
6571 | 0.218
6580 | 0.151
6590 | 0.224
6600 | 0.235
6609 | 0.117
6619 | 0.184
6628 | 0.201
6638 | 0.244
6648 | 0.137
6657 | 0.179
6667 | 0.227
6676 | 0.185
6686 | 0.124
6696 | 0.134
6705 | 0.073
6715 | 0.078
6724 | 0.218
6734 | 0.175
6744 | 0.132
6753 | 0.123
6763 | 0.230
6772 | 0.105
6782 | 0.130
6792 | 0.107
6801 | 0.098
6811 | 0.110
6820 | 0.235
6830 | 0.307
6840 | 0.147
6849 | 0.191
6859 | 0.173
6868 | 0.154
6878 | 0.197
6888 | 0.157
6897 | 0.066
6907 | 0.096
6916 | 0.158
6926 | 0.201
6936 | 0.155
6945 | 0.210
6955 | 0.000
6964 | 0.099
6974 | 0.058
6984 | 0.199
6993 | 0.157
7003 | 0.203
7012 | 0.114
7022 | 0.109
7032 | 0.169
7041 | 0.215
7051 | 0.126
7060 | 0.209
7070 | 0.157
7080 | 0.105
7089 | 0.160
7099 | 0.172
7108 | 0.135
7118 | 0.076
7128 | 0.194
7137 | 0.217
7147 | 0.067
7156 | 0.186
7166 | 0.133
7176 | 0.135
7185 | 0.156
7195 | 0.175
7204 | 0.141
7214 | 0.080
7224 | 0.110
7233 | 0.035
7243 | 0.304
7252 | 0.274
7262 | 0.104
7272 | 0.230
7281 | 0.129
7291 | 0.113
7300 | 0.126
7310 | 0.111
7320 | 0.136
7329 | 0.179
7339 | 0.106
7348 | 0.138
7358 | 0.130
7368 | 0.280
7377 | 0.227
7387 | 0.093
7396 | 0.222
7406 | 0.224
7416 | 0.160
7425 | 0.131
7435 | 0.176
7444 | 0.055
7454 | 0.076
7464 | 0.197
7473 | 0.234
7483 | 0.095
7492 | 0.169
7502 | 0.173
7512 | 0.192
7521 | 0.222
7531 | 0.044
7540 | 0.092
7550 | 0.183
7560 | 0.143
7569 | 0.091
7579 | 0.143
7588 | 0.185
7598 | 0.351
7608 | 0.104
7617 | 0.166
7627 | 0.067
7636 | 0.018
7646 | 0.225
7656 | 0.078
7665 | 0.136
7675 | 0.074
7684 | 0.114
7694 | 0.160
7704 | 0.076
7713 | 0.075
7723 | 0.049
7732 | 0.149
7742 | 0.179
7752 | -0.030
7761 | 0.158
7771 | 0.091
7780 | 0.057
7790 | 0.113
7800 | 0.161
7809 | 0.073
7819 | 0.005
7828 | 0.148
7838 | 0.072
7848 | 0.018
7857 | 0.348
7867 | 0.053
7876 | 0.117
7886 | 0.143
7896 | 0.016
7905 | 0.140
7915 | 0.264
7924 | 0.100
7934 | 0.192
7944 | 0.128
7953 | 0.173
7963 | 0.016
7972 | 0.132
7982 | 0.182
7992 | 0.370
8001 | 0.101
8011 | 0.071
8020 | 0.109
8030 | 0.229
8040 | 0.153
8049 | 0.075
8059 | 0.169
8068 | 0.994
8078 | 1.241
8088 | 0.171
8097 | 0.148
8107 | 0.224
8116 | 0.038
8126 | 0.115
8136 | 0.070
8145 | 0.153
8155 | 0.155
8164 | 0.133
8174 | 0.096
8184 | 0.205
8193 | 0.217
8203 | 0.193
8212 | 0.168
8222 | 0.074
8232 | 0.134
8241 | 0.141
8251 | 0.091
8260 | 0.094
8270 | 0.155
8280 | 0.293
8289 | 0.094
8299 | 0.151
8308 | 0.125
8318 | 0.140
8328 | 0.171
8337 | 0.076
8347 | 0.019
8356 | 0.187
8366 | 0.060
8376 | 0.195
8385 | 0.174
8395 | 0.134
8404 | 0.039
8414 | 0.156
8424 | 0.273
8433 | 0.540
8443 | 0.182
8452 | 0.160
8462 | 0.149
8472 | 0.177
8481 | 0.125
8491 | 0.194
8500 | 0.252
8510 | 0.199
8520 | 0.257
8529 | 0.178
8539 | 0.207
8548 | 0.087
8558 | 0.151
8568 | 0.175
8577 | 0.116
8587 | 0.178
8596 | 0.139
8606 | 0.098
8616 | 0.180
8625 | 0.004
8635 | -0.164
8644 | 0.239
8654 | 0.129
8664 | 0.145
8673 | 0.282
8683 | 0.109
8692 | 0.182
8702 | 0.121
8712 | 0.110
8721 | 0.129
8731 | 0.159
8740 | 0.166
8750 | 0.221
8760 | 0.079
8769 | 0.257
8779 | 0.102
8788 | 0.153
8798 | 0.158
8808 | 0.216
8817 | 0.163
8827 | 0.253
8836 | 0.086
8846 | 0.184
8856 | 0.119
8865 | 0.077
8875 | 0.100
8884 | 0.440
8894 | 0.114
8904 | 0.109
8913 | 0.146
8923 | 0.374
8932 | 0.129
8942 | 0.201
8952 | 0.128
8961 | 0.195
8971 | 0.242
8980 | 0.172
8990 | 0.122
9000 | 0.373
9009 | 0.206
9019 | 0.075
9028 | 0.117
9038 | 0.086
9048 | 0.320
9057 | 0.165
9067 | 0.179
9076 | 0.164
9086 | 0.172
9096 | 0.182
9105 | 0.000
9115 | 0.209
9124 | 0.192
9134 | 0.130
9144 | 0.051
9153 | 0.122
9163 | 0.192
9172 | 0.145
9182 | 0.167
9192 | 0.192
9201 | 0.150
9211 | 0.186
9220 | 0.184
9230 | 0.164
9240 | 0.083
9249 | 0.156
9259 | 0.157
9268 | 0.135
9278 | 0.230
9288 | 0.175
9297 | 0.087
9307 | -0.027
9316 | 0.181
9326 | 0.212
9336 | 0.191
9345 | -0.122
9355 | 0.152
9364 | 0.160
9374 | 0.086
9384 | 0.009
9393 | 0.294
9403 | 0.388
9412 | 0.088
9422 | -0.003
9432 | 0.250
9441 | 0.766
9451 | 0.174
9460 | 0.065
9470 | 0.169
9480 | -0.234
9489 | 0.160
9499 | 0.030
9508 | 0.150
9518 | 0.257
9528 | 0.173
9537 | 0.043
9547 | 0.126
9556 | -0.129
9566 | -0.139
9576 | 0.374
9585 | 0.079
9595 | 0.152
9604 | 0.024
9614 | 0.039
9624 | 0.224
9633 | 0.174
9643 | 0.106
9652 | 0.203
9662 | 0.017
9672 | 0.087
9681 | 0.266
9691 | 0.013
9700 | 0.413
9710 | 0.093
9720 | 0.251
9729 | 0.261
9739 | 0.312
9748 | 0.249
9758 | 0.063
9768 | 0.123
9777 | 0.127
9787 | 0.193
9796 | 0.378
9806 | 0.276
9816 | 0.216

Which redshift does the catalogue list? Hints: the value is 1.17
